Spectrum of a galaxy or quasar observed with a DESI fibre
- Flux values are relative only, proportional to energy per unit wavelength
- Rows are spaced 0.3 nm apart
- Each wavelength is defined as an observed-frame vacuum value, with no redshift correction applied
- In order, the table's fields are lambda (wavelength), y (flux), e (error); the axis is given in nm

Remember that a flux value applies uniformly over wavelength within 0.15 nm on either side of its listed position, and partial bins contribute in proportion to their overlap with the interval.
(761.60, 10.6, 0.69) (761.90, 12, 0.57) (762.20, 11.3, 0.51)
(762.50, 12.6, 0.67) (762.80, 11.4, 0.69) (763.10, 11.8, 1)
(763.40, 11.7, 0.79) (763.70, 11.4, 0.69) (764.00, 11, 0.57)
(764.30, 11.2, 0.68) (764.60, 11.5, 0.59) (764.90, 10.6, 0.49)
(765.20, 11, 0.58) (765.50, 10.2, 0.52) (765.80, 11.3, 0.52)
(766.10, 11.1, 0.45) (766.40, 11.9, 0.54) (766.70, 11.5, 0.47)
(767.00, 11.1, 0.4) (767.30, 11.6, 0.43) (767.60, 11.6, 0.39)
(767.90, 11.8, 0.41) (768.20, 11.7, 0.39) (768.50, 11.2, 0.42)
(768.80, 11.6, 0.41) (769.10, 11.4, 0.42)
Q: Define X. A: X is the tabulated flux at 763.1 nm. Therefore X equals 11.8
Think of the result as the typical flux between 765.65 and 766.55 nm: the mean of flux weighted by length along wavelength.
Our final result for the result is 11.4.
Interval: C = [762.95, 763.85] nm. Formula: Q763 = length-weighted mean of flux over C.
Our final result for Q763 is 11.6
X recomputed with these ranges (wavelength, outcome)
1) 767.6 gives 11.6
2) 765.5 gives 10.2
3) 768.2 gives 11.7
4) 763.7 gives 11.4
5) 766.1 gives 11.1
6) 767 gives 11.1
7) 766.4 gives 11.9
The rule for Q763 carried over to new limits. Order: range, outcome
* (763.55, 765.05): 11.1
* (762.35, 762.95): 12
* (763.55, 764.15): 11.2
